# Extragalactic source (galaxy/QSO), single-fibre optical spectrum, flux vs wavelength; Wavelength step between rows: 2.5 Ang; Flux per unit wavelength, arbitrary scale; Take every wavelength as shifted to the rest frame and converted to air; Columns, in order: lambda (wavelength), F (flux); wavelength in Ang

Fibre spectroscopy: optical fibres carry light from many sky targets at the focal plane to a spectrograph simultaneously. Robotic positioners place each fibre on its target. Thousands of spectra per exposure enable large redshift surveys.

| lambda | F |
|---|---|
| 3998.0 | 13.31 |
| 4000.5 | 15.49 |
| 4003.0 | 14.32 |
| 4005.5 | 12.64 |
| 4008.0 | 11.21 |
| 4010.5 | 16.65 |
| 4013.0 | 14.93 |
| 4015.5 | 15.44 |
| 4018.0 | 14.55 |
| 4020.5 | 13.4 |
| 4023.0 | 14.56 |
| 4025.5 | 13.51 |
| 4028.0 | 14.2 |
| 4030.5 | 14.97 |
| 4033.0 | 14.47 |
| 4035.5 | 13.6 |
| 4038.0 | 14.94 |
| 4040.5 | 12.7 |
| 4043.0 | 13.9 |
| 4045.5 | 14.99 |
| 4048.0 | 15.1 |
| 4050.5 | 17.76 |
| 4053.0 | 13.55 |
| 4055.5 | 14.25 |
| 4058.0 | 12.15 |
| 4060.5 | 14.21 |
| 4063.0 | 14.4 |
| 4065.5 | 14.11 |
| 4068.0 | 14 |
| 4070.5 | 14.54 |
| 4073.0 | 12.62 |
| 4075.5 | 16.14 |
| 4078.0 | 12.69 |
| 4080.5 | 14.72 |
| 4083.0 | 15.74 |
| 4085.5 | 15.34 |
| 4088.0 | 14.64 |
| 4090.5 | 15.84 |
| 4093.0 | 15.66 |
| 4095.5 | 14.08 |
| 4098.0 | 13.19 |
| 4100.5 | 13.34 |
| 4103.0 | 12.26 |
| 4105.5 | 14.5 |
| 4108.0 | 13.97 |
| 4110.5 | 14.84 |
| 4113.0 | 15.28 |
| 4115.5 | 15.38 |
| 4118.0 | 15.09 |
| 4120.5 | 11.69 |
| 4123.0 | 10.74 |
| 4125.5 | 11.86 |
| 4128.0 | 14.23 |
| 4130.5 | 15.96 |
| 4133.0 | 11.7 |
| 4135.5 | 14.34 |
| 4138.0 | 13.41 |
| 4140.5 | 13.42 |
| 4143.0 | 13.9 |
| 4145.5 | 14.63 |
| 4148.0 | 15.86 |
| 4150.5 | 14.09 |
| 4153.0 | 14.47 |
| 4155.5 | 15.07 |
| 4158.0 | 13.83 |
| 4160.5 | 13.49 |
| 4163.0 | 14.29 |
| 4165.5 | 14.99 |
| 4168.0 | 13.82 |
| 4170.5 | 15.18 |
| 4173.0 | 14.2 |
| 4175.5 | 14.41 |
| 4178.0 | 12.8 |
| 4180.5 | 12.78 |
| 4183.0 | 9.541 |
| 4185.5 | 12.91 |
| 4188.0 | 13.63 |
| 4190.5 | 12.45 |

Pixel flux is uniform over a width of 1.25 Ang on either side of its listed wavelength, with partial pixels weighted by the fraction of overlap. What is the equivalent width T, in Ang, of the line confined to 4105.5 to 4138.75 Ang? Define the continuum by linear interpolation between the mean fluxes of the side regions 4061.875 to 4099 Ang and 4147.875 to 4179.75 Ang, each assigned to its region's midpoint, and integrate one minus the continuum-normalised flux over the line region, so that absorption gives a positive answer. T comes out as 1.5 Ang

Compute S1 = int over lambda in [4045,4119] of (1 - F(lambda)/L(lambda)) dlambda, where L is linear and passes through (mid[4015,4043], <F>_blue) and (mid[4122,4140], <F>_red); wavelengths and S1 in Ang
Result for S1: -4.3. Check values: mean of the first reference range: 14.2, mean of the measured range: 14.5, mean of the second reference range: 13.2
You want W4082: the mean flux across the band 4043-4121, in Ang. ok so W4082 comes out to 14.4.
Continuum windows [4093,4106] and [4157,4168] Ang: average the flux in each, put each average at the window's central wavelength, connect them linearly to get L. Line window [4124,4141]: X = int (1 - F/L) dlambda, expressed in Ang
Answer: 0.4 Ang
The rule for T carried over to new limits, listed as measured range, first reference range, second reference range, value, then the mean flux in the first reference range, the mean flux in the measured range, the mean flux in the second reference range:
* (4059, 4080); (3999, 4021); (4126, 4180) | 0.2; 14.3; 14.1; 14.1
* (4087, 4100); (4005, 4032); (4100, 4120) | -0.3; 14.2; 14.6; 14.3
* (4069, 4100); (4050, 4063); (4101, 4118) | -0.6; 14.2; 14.6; 14.4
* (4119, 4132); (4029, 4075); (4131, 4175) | 1.2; 14.3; 12.9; 14.2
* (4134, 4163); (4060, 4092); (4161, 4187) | -0.9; 14.6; 14.2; 13.5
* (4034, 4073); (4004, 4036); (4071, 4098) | 0.6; 14.2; 14.2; 14.7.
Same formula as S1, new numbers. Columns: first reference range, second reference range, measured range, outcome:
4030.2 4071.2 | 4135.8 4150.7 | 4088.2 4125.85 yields 0.9 Ang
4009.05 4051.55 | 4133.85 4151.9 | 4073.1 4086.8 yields -0.3 Ang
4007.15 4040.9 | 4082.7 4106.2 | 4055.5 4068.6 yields 0.5 Ang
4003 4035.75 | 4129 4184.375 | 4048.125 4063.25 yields -0.3 Ang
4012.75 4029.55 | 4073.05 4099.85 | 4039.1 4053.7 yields -0.2 Ang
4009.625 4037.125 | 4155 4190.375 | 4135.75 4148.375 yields -0.3 Ang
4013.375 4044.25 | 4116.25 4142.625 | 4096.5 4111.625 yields -0.2 Ang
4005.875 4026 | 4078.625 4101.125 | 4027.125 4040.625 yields 0.1 Ang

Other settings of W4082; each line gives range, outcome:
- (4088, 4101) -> 14.5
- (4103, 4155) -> 13.9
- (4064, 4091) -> 14.5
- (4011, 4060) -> 14.4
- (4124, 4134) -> 13.4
